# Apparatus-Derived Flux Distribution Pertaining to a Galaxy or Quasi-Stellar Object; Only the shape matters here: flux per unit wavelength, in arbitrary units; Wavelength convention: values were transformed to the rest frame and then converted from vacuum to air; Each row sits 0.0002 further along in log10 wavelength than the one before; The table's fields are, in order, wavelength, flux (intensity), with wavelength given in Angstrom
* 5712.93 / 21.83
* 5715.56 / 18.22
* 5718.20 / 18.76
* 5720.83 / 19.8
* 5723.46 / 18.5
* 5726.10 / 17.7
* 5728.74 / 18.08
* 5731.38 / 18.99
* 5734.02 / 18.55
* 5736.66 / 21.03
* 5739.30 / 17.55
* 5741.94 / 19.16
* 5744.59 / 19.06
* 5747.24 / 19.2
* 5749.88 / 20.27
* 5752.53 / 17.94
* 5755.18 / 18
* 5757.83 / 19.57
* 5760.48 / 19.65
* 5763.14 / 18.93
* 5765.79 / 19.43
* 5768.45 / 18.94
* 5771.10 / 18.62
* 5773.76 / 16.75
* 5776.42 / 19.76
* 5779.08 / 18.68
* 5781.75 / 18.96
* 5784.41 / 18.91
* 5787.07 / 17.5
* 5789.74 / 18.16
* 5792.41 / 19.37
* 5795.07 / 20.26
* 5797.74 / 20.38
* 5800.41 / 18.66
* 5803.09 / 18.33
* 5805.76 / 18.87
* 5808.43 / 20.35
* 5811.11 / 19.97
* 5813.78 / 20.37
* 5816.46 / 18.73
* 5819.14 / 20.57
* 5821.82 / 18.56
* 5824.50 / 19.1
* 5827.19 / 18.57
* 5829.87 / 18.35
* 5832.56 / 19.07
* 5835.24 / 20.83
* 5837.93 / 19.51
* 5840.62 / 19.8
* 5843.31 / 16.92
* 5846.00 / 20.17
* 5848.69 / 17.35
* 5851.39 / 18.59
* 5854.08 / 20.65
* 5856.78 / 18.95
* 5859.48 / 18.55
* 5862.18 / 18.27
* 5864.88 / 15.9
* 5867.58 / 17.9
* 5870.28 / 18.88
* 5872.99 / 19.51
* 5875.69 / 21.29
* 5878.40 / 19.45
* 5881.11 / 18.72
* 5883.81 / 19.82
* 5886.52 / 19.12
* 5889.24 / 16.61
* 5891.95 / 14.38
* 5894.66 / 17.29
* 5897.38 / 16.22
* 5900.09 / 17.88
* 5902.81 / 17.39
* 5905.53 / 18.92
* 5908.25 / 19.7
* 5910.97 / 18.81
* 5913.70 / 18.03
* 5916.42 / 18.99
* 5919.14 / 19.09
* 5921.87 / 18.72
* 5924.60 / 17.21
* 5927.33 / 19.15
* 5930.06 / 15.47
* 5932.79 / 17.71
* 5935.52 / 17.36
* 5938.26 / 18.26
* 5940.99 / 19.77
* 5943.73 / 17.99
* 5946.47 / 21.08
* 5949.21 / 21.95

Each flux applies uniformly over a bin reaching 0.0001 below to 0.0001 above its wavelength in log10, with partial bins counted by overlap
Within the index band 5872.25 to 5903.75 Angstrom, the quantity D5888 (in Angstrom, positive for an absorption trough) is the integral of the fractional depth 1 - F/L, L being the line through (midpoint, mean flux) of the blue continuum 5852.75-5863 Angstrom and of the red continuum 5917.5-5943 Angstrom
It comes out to 1.0 Angstrom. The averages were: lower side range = 19.1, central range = 18.1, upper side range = 18.1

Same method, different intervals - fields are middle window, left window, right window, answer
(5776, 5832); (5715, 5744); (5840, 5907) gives -1.8 Angstrom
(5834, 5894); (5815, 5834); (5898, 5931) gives 0.1 Angstrom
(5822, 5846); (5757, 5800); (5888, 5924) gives -0.7 Angstrom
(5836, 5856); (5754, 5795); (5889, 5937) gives -0.9 Angstrom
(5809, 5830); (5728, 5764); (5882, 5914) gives -1.0 Angstrom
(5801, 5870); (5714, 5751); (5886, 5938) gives -2.6 Angstrom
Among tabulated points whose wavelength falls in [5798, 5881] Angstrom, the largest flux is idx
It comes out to 21.29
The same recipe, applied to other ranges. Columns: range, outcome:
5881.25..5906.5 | 19.82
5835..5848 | 20.83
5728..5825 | 21.03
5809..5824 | 20.57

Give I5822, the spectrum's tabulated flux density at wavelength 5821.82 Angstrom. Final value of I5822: 18.56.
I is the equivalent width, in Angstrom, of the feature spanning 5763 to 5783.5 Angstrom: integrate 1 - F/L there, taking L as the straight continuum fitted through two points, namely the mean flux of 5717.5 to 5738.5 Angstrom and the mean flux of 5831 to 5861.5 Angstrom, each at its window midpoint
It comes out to 0.2 Angstrom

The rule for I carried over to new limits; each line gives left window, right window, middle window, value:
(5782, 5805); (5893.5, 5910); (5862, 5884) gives -0.8 Angstrom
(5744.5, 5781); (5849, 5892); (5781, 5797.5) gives -0.1 Angstrom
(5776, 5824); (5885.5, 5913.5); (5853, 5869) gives -0.1 Angstrom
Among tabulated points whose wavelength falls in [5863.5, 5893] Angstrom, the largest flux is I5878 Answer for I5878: 21.29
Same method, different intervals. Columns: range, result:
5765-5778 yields 19.76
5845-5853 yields 20.17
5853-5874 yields 20.65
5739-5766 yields 20.27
